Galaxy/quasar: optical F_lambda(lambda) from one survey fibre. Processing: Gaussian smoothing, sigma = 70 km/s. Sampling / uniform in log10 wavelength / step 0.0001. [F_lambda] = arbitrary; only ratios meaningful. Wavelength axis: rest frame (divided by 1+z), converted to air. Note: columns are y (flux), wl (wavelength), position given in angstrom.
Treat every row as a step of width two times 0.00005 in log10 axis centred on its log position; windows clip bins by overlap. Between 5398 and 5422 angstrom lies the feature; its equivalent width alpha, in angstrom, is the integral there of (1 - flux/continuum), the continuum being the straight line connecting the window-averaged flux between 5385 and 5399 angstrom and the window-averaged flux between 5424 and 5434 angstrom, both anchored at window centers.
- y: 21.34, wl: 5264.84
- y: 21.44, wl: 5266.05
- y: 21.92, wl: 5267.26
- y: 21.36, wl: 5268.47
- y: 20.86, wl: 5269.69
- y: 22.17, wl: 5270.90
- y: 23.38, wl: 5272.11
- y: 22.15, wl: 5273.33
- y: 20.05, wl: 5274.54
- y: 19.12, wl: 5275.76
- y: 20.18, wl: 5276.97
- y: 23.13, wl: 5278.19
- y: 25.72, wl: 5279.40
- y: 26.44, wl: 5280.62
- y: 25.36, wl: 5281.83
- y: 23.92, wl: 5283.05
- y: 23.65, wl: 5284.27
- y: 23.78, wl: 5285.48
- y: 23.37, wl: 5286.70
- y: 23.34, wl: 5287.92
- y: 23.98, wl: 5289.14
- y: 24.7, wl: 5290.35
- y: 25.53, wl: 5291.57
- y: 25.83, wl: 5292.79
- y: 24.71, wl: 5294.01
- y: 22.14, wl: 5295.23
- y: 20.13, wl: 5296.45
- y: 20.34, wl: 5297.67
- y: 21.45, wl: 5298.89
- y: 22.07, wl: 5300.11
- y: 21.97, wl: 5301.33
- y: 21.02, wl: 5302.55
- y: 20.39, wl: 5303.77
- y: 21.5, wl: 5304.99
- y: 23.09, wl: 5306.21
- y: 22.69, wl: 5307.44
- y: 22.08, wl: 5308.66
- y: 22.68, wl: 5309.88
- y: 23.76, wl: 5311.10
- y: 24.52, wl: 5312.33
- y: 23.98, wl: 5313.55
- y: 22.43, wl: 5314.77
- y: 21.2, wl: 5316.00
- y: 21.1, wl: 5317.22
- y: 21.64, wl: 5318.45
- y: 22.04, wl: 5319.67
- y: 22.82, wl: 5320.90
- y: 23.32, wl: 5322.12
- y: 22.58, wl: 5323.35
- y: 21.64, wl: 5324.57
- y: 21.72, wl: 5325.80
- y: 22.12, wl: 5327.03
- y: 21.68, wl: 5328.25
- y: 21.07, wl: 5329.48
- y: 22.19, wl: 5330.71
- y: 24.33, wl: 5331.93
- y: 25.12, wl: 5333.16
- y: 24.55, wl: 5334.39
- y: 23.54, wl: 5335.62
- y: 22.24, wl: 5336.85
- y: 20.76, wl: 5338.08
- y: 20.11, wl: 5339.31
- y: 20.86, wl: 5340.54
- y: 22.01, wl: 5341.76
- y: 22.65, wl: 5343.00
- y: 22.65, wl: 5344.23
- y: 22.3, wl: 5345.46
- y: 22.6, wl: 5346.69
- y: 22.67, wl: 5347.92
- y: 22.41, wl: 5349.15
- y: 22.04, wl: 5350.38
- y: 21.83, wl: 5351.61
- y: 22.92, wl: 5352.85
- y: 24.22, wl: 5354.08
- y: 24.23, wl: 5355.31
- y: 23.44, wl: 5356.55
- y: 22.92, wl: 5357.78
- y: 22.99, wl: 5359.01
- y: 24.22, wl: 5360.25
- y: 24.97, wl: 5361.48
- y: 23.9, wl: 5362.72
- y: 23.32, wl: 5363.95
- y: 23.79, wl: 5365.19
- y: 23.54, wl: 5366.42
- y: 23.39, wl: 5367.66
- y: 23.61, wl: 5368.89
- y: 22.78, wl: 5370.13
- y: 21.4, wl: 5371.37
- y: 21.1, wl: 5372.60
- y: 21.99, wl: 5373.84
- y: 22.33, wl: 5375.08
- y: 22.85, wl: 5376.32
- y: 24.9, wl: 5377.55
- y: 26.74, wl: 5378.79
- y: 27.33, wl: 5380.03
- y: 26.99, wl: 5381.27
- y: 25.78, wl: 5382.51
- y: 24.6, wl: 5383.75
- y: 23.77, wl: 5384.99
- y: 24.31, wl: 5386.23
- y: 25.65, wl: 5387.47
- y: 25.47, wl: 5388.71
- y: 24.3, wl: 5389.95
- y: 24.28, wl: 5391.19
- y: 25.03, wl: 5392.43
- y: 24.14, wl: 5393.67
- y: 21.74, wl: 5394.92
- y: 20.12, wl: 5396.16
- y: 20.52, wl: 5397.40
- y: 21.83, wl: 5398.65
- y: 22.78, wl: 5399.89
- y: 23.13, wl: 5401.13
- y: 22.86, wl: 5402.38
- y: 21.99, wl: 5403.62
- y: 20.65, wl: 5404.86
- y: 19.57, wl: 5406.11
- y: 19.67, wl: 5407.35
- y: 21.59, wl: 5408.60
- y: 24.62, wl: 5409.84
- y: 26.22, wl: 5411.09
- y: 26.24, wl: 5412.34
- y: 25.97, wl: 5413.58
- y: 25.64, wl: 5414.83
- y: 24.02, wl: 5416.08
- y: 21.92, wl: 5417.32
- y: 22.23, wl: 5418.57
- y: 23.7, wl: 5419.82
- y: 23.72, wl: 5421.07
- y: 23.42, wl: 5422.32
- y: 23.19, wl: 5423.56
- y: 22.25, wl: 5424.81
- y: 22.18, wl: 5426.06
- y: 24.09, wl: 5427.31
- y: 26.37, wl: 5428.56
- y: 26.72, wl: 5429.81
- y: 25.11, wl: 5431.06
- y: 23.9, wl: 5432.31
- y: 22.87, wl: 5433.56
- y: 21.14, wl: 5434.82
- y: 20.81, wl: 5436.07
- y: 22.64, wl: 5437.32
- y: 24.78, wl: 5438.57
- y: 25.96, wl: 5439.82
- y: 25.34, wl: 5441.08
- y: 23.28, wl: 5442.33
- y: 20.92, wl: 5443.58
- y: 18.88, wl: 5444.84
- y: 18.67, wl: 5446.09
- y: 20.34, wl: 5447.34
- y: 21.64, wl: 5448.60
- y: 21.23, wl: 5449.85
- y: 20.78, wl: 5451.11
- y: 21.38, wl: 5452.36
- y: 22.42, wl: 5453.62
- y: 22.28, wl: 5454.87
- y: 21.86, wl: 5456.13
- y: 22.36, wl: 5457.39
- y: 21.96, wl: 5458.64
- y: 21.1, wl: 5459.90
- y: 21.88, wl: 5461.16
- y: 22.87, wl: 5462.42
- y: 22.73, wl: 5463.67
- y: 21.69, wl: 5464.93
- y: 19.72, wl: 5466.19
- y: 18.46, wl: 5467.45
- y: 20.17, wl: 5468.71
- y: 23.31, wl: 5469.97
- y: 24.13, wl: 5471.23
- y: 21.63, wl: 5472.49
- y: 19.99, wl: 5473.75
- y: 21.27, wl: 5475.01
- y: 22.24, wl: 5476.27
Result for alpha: 0.7 angstrom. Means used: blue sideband 23.4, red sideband 24.2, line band 23.1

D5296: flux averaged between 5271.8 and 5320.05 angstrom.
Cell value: 22.8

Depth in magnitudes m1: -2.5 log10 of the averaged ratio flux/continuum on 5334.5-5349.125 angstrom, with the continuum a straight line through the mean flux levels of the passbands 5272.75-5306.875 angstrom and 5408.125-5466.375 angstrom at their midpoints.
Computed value 0.034 mag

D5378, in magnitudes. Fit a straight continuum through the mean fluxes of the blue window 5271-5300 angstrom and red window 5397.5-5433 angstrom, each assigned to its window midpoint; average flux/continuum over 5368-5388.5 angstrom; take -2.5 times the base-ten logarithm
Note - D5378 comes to -0.04 mag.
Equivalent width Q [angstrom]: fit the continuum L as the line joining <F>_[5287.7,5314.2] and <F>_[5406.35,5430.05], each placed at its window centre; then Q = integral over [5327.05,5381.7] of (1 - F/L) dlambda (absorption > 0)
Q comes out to 0.3 angstrom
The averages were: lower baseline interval 22.8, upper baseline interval 23.8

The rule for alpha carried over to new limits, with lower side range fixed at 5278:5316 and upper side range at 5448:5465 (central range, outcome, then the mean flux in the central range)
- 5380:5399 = -1.4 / 24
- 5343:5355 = 0.0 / 22.7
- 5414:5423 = -0.6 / 23.6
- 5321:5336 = 0.1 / 22.8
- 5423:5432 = -0.9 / 24.3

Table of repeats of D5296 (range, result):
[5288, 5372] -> 22.7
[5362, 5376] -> 22.8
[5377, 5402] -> 24.1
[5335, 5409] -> 23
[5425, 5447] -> 23.1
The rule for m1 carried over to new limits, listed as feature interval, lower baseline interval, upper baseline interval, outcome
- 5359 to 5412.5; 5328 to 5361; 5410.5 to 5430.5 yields 0.00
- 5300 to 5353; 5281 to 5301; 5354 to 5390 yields 0.06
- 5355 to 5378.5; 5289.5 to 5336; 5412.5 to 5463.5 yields -0.03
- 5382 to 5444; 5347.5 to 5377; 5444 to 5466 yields -0.06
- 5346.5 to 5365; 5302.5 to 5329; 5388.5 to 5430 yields -0.03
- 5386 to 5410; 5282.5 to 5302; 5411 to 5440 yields 0.05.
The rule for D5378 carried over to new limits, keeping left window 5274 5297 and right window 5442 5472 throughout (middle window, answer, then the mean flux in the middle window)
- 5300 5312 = 0.05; 22.2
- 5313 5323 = 0.04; 22.3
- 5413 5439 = -0.09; 23.6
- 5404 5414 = -0.05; 23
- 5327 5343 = 0.02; 22.4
